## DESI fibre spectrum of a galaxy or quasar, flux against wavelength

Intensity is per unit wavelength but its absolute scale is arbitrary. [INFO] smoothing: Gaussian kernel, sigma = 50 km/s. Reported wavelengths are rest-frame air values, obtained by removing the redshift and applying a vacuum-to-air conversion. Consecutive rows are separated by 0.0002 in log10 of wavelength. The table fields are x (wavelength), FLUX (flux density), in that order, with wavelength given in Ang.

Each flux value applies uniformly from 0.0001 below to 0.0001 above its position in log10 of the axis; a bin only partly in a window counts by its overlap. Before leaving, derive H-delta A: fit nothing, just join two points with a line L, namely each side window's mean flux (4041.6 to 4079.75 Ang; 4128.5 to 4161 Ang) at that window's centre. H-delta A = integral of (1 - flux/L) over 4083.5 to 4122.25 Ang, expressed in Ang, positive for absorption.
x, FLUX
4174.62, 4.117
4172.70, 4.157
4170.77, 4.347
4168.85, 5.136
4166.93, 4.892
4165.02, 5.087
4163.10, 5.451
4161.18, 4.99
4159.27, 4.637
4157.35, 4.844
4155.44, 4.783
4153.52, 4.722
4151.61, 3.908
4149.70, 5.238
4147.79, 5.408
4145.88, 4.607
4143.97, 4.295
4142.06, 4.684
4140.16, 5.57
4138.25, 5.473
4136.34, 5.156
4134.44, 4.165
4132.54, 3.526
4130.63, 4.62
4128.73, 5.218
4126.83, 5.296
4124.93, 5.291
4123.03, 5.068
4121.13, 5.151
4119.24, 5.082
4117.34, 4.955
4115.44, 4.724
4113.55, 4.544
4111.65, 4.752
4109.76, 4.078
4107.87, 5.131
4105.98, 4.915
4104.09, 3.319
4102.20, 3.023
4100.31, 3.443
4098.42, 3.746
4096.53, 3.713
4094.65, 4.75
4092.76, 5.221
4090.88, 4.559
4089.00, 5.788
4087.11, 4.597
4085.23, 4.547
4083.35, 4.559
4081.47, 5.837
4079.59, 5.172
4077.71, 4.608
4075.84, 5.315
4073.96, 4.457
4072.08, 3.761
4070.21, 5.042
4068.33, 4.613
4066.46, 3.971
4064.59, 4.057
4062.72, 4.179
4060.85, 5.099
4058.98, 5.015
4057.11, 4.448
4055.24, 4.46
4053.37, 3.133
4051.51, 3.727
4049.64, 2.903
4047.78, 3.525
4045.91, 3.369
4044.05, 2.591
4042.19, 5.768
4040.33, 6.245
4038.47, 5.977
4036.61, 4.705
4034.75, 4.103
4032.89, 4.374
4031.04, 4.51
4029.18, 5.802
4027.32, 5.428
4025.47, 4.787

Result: -0.2 Ang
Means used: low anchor 4.22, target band 4.51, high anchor 4.75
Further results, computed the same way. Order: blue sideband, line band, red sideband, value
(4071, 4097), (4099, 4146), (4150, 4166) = 1.7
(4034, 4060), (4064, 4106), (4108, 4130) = 1.3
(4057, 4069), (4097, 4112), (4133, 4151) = 2.2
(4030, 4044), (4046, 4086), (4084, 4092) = 4.3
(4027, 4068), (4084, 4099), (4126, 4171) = -0.1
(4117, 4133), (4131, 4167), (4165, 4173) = 0.1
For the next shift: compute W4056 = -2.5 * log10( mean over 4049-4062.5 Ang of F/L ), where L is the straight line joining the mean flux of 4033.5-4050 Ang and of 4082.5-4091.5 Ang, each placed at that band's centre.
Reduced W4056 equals 0.10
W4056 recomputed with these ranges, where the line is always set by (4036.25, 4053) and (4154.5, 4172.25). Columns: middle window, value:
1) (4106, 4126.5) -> -0.06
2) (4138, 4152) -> -0.03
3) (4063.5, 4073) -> 0.02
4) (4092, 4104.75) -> 0.17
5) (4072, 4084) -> -0.11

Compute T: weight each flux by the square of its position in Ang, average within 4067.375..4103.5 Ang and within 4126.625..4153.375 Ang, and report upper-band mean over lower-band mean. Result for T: 1.08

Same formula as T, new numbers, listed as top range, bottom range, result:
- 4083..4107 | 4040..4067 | 1.07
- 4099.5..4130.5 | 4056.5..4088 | 1.01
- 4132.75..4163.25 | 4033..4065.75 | 1.17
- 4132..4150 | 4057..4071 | 1.10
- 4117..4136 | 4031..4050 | 1.15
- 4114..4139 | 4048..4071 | 1.20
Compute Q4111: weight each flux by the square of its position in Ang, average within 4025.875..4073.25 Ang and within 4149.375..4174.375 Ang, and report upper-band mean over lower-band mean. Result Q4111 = 1.1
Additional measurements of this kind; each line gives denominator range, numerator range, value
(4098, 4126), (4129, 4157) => 1.07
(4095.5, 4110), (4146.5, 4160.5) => 1.25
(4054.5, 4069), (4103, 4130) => 1.10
